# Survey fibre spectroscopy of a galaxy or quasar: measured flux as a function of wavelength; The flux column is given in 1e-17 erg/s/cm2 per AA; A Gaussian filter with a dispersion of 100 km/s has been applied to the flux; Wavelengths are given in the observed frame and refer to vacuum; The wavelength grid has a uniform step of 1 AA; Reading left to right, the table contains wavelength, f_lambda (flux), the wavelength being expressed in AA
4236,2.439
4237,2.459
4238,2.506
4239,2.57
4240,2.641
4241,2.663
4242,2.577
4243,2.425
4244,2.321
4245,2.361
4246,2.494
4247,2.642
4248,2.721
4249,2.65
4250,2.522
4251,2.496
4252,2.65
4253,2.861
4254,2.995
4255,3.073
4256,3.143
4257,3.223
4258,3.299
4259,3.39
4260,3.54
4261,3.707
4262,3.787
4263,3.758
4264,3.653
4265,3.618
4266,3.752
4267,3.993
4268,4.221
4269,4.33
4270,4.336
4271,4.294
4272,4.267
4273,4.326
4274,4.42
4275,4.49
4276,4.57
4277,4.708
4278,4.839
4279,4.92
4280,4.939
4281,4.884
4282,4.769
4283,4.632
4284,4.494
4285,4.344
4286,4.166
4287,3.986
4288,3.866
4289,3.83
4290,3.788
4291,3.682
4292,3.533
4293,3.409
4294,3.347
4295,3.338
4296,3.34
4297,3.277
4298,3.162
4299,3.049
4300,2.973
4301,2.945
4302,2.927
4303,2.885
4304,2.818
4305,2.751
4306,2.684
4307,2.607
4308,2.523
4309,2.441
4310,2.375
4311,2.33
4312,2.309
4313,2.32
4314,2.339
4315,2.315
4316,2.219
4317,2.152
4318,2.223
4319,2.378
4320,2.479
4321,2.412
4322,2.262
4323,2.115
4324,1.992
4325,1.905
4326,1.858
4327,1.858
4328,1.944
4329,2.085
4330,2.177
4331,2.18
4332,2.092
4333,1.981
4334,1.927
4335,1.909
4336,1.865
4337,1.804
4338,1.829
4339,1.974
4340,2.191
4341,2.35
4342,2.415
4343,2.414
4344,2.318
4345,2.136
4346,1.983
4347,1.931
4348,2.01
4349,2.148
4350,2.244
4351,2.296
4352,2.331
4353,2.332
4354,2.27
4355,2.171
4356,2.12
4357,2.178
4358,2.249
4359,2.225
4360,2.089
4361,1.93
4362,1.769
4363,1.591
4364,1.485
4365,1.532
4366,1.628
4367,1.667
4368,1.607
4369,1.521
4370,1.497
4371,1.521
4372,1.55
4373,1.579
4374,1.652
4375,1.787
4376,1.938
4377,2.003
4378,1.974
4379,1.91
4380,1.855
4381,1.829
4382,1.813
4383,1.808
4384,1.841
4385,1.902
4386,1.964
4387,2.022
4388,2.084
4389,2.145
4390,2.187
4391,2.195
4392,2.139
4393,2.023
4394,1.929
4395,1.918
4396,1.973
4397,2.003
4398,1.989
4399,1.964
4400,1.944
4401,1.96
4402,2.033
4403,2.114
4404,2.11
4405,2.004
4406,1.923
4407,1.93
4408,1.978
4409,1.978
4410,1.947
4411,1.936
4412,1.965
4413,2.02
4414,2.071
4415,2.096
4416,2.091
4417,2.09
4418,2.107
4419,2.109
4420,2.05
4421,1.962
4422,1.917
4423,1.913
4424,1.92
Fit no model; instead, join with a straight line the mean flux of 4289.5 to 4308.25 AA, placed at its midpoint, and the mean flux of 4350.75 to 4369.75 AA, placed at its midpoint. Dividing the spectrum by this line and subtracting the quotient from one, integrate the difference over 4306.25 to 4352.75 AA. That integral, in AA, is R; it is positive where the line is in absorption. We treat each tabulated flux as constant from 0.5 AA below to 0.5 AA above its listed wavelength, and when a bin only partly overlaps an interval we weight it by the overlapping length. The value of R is 6.16 AA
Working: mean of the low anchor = 3.12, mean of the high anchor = 1.94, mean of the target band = 2.18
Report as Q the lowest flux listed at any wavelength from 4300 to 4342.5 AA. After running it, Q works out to 1.804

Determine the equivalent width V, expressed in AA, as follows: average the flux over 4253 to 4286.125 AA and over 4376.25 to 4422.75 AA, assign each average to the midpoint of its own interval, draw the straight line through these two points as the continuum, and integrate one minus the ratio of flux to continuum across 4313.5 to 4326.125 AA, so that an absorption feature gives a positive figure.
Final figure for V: 4.1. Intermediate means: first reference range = 4.07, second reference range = 2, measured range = 2.21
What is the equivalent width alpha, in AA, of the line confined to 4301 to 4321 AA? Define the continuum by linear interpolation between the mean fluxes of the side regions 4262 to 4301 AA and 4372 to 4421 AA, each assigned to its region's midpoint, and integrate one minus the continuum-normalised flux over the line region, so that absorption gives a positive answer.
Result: 5.8 AA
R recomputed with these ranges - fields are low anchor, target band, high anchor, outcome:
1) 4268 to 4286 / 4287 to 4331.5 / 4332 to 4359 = 9.8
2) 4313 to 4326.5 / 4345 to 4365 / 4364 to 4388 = -1.4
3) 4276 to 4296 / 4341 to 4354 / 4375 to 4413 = 3.1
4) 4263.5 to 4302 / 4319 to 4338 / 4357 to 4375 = 4.8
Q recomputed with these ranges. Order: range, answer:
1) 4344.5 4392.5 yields 1.485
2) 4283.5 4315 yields 2.309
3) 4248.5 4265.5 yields 2.496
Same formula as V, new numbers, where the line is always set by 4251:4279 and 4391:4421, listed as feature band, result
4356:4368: 3.4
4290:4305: 0.9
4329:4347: 5.0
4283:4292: -1.3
